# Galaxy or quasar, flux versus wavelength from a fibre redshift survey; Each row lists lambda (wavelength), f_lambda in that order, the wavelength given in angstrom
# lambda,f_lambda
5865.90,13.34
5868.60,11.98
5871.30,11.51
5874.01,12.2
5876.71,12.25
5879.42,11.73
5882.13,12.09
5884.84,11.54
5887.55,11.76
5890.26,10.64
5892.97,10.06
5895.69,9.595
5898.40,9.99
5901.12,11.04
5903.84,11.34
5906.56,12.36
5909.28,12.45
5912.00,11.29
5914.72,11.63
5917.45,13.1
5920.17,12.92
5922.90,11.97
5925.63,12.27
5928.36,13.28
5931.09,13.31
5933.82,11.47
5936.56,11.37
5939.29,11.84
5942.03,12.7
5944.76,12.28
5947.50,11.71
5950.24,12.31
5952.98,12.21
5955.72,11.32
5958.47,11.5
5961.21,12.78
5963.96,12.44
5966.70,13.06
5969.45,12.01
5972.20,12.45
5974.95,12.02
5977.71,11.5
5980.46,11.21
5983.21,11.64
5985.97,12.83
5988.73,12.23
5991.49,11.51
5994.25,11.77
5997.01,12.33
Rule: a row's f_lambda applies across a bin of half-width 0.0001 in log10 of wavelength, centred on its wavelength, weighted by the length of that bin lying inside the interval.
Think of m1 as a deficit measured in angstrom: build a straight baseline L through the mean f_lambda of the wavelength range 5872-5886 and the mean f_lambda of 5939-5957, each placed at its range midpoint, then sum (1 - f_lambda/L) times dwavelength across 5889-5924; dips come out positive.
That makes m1 1.7 angstrom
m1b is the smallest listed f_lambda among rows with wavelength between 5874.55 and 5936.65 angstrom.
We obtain 9.595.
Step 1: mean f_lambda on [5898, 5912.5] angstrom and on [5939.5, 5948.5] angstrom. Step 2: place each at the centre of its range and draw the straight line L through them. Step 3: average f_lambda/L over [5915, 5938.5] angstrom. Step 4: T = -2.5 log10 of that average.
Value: -0.05 mag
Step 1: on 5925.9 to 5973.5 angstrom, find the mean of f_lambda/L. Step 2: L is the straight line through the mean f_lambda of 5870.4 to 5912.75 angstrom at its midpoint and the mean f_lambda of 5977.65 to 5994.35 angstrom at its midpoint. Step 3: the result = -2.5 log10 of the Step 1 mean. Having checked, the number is -0.053 mag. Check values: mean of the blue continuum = 11.4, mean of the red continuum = 11.8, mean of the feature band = 12.2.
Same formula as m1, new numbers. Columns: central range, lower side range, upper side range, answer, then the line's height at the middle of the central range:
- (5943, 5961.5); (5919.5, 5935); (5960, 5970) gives 0.89 angstrom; 12.6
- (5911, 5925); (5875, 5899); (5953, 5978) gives -0.82 angstrom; 11.5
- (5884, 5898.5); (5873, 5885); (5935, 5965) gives 1.68 angstrom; 12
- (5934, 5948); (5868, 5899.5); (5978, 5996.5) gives -0.43 angstrom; 11.6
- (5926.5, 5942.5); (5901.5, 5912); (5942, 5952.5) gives -0.29 angstrom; 12.1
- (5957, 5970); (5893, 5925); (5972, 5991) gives -0.59 angstrom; 11.8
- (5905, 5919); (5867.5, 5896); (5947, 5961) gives -0.63 angstrom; 11.6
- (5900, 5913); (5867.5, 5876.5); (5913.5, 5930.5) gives 0.69 angstrom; 12.4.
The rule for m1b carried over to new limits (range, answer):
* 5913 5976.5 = 11.32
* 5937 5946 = 11.84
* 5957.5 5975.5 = 11.5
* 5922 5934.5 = 11.47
